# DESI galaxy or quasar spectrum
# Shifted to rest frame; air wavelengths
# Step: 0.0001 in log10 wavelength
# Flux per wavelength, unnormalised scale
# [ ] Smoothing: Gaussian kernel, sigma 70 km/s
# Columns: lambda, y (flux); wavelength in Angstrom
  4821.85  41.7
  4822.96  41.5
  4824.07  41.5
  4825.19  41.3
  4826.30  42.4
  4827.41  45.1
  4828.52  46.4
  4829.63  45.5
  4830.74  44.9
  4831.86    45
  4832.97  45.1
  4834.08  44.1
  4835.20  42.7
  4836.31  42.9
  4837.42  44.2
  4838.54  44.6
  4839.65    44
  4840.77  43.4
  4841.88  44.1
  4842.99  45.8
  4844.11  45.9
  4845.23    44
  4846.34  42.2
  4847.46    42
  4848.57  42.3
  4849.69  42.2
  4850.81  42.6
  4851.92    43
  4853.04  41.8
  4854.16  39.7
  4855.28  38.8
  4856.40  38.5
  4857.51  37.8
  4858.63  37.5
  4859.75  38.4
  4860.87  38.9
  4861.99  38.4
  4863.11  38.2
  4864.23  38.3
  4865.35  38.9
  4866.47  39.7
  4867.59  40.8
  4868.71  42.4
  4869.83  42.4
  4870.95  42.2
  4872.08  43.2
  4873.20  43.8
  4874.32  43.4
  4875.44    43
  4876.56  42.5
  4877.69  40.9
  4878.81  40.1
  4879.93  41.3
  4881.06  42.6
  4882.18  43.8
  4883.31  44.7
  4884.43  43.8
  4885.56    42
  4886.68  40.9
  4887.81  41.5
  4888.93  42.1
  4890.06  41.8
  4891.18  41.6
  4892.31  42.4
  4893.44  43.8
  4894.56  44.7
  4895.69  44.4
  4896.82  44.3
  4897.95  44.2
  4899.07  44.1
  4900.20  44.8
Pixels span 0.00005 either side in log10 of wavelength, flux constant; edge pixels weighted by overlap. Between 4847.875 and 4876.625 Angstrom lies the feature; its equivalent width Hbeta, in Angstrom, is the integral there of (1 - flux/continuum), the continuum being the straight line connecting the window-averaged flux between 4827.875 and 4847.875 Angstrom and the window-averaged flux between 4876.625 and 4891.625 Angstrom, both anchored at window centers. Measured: 1.6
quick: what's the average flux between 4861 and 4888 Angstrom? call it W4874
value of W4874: 41.6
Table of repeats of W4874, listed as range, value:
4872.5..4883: 42.4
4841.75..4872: 41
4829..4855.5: 43.4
